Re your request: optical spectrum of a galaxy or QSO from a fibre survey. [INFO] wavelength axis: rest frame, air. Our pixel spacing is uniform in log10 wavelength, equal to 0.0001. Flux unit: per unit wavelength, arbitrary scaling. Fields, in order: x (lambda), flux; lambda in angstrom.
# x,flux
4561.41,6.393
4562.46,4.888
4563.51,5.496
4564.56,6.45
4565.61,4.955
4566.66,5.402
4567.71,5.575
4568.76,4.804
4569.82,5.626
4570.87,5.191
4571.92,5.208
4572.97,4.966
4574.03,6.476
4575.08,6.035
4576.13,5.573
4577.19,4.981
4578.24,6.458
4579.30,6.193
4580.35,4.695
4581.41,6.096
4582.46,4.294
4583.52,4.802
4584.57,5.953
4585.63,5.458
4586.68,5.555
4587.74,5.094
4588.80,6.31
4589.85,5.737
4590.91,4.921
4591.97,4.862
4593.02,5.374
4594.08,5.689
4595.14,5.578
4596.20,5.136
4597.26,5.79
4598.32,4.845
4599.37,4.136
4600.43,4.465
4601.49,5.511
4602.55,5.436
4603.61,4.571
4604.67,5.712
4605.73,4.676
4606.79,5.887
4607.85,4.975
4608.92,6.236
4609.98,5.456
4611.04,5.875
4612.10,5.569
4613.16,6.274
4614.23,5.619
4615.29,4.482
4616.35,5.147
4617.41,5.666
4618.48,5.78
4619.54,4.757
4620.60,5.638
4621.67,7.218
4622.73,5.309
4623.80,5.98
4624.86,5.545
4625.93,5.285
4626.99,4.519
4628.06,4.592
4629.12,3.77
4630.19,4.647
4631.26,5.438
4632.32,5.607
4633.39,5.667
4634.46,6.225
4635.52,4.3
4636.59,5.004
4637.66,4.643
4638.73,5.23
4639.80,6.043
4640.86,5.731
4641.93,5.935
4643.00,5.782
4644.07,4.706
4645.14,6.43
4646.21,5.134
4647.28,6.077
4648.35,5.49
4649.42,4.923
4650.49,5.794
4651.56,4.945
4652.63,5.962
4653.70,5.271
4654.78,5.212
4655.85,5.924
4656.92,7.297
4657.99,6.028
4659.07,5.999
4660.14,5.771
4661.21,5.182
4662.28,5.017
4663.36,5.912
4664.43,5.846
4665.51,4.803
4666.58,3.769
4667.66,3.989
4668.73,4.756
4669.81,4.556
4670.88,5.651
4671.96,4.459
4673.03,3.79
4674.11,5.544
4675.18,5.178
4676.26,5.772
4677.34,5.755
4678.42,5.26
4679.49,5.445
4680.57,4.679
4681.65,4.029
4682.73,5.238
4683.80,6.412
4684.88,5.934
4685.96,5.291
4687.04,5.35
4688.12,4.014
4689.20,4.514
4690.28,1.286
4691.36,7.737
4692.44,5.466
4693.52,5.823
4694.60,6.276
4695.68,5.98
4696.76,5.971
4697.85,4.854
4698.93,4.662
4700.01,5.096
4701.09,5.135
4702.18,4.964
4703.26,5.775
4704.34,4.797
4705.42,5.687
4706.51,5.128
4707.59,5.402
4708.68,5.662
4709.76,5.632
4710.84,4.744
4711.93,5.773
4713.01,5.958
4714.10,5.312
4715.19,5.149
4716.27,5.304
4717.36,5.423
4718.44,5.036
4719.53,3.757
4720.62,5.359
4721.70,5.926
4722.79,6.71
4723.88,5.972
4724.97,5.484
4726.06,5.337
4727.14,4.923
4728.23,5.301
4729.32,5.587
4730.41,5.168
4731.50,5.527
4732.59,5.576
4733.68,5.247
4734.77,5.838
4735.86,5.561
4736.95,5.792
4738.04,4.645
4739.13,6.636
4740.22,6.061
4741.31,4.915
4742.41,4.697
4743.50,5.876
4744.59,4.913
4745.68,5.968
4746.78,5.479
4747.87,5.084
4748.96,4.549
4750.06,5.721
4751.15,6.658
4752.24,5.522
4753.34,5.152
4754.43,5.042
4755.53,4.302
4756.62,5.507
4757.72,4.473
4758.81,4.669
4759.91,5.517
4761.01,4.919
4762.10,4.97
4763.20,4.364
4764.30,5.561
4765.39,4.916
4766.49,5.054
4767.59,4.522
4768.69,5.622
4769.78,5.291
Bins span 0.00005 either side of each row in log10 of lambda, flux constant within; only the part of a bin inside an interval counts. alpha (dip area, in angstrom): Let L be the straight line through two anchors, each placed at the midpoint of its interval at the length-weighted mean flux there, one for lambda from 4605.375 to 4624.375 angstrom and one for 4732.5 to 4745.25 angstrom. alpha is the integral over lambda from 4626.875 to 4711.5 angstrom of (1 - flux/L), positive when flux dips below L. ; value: 4.1 angstrom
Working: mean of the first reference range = 5.59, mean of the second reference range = 5.48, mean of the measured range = 5.27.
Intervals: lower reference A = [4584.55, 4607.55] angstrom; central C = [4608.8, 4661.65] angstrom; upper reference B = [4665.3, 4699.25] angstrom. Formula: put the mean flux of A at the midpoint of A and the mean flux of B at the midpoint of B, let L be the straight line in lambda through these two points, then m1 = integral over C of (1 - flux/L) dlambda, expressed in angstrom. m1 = -3.1 angstrom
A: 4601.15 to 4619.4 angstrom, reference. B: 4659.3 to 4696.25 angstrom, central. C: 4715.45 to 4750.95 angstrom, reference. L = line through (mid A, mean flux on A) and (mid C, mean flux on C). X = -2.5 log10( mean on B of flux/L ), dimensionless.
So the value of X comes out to 0.06 mag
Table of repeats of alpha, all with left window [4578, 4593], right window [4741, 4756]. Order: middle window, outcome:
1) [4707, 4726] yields -0.5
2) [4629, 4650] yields 0.1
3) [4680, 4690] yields 0.7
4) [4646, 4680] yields 0.2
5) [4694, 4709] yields -0.1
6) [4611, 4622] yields -0.4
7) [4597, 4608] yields 0.7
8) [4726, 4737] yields -0.3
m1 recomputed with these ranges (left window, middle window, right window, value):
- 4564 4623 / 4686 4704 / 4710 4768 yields 0.57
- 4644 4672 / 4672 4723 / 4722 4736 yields 2.11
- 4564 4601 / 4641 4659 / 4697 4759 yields -1.07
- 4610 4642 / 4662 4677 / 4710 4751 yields 1.27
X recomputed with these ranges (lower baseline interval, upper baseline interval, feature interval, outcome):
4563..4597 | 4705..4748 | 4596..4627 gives 0.01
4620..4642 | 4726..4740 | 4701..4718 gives 0.02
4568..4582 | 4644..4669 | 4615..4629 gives 0.03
